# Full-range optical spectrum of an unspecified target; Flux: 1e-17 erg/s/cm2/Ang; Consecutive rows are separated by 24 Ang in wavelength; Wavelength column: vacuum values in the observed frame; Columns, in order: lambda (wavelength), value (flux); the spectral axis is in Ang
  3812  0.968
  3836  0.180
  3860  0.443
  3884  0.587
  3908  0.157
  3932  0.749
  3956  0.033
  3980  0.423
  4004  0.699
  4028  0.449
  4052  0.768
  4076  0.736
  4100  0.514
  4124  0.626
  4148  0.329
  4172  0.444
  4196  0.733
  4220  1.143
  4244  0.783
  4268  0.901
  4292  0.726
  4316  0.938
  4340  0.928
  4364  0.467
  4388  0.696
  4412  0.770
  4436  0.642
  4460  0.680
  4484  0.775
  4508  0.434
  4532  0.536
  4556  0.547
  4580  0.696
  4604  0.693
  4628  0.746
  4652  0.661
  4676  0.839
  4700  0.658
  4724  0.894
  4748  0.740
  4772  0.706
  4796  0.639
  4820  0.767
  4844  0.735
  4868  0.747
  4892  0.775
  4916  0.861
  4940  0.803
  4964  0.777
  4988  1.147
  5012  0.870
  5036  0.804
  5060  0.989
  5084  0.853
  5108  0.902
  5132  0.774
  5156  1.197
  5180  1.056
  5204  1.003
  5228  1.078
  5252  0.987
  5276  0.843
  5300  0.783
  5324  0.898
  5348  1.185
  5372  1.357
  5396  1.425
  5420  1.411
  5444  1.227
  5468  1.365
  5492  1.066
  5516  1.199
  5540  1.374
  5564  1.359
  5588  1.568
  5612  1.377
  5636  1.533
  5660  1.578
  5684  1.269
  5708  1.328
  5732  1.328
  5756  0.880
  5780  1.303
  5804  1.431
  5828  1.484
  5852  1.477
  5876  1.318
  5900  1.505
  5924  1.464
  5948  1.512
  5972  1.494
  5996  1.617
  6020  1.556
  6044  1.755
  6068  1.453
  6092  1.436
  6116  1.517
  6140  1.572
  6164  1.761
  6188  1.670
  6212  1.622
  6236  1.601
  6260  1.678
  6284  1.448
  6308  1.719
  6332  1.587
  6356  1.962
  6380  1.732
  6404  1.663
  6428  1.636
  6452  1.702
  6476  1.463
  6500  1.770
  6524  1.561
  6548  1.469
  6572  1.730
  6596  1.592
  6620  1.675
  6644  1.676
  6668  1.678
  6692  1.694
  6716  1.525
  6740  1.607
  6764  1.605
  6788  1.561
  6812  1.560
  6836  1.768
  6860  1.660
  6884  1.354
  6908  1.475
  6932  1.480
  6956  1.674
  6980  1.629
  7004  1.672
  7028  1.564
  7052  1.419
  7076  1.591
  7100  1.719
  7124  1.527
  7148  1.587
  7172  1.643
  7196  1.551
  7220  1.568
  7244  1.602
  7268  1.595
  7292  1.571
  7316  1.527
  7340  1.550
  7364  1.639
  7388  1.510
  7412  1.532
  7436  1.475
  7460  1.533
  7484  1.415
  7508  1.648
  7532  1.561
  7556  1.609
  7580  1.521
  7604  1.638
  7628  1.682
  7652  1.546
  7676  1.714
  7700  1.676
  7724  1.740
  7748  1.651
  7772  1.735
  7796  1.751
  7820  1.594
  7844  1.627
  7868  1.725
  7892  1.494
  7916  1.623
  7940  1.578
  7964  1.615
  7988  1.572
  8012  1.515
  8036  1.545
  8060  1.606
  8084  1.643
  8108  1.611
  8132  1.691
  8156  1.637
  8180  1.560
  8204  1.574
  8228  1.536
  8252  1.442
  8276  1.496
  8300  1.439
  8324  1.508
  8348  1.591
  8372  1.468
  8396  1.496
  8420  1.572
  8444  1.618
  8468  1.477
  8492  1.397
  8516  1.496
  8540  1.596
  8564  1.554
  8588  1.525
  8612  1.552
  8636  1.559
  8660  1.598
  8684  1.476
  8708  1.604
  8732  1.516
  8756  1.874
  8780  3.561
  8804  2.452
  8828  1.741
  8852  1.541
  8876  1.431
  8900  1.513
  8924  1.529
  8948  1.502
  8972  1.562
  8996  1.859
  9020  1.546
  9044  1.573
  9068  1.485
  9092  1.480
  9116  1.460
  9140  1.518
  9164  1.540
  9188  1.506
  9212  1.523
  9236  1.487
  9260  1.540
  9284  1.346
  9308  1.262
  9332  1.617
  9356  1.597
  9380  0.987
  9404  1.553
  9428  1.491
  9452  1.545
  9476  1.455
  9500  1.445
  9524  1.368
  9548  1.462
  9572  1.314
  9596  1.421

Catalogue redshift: 0.338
